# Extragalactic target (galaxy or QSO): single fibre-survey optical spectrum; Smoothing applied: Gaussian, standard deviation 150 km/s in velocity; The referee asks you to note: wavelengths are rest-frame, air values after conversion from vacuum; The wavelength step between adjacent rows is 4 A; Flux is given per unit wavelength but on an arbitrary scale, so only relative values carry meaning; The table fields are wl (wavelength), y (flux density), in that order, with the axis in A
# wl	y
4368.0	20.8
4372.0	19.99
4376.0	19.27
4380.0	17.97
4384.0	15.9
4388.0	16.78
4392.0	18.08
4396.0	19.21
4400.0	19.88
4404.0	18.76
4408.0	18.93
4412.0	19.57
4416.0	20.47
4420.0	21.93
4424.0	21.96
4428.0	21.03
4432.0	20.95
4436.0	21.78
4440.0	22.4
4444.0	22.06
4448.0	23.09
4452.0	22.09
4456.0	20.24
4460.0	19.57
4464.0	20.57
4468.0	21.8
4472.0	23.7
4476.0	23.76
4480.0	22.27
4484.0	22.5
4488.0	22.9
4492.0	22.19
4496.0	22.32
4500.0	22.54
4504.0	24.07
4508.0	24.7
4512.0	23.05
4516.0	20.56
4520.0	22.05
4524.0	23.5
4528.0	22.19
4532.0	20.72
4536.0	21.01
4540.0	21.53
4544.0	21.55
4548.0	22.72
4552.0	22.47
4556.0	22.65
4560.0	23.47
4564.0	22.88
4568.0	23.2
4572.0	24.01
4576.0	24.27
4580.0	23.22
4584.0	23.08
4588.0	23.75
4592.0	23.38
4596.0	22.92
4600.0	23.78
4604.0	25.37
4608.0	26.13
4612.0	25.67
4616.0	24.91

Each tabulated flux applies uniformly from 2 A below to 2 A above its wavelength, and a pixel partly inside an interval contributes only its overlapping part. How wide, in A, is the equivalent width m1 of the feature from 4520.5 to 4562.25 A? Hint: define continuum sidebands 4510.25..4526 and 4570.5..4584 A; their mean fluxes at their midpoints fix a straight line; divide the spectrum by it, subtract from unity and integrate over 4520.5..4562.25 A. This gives 1.2 A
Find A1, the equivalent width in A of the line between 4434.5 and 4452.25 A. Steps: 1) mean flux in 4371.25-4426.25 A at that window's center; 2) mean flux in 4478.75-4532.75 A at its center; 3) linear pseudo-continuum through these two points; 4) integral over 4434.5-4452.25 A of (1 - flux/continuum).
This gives -1.5 A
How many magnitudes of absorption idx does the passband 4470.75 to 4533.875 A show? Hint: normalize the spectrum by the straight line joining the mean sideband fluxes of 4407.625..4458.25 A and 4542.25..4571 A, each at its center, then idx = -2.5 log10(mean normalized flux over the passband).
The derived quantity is -0.03 mag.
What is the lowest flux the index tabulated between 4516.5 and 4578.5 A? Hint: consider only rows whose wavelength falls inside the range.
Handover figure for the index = 20.72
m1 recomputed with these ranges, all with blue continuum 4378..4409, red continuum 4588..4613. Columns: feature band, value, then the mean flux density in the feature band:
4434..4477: -3.9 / 21.9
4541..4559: 0.4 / 22.4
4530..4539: 0.6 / 20.9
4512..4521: 0.1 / 21.6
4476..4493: -1.4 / 22.6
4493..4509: -1.4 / 23.3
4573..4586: 0.1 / 23.6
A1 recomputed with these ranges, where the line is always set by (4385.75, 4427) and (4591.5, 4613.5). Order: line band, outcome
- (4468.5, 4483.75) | -1.2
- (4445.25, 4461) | -0.5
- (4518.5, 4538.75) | 0.7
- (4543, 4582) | 0.8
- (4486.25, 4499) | -0.4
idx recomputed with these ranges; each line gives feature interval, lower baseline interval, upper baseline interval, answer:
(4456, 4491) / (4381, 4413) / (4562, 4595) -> -0.08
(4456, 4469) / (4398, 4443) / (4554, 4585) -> 0.05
